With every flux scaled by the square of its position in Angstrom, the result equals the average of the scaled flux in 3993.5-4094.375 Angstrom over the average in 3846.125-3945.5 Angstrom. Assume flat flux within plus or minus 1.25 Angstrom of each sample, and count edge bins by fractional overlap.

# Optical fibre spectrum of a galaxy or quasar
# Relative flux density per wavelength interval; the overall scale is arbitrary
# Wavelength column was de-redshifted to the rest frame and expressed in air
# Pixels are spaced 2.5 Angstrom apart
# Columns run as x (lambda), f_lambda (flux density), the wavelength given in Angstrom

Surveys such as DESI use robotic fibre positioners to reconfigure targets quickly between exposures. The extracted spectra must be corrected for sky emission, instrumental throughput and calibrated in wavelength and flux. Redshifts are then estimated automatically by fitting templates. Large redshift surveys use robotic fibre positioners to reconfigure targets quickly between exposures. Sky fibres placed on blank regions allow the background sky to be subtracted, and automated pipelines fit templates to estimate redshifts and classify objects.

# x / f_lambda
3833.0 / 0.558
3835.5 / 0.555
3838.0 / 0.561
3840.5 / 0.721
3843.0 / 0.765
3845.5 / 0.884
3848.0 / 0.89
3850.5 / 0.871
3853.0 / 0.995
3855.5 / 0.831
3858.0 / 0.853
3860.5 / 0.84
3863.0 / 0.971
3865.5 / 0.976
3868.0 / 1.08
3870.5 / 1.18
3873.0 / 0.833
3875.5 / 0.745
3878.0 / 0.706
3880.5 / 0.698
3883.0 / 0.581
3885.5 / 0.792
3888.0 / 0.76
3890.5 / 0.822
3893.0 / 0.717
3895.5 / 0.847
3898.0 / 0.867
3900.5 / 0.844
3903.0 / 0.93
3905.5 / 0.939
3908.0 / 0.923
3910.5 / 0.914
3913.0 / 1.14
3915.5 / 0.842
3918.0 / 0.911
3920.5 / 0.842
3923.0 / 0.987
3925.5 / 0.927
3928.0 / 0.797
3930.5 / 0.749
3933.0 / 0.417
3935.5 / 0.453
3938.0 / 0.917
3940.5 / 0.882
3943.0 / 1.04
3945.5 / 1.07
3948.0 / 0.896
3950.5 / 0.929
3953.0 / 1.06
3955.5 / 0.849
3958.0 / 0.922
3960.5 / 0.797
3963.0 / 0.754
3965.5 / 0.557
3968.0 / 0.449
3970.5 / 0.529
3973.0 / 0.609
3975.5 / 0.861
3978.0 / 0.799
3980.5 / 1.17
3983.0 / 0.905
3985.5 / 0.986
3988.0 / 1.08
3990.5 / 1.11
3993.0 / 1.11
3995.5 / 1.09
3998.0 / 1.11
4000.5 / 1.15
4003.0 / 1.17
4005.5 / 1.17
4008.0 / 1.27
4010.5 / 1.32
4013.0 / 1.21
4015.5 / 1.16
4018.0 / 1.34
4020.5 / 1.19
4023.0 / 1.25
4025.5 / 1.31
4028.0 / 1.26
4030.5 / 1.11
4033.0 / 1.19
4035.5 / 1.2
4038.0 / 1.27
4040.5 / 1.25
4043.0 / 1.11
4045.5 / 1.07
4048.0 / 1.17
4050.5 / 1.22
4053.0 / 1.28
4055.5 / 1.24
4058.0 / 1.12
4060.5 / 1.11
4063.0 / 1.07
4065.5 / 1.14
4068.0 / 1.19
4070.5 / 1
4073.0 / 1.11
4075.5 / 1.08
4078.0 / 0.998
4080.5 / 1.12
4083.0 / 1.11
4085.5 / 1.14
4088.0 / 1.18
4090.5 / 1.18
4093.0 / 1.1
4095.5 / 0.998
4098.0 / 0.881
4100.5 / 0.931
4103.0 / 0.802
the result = 1.47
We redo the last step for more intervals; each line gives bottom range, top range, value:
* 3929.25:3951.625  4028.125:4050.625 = 1.52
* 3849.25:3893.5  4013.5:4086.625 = 1.50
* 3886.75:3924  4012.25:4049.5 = 1.45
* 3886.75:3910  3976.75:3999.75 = 1.28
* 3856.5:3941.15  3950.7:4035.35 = 1.28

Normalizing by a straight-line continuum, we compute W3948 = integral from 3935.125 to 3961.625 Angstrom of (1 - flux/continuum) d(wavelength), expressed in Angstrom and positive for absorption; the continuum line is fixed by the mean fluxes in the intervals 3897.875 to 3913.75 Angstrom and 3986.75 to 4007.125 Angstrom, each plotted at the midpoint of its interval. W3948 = 3.0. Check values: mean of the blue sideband 0.935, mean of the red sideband 1.13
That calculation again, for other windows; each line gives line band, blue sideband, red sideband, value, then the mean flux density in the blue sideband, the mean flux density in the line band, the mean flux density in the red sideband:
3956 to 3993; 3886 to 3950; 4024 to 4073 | 6.1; 0.857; 0.834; 1.17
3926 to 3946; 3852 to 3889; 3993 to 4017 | 4.5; 0.856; 0.785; 1.18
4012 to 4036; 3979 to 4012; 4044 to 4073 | -1.9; 1.12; 1.22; 1.14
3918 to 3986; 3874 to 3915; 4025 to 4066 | 9.9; 0.827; 0.82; 1.18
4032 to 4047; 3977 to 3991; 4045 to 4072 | -0.9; 1.01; 1.18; 1.15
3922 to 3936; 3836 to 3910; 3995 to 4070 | 3.3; 0.84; 0.731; 1.19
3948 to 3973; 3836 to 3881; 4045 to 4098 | 5.6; 0.853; 0.76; 1.12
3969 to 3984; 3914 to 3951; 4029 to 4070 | 2.5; 0.844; 0.805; 1.17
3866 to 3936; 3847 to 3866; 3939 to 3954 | 7.6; 0.901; 0.836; 0.977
